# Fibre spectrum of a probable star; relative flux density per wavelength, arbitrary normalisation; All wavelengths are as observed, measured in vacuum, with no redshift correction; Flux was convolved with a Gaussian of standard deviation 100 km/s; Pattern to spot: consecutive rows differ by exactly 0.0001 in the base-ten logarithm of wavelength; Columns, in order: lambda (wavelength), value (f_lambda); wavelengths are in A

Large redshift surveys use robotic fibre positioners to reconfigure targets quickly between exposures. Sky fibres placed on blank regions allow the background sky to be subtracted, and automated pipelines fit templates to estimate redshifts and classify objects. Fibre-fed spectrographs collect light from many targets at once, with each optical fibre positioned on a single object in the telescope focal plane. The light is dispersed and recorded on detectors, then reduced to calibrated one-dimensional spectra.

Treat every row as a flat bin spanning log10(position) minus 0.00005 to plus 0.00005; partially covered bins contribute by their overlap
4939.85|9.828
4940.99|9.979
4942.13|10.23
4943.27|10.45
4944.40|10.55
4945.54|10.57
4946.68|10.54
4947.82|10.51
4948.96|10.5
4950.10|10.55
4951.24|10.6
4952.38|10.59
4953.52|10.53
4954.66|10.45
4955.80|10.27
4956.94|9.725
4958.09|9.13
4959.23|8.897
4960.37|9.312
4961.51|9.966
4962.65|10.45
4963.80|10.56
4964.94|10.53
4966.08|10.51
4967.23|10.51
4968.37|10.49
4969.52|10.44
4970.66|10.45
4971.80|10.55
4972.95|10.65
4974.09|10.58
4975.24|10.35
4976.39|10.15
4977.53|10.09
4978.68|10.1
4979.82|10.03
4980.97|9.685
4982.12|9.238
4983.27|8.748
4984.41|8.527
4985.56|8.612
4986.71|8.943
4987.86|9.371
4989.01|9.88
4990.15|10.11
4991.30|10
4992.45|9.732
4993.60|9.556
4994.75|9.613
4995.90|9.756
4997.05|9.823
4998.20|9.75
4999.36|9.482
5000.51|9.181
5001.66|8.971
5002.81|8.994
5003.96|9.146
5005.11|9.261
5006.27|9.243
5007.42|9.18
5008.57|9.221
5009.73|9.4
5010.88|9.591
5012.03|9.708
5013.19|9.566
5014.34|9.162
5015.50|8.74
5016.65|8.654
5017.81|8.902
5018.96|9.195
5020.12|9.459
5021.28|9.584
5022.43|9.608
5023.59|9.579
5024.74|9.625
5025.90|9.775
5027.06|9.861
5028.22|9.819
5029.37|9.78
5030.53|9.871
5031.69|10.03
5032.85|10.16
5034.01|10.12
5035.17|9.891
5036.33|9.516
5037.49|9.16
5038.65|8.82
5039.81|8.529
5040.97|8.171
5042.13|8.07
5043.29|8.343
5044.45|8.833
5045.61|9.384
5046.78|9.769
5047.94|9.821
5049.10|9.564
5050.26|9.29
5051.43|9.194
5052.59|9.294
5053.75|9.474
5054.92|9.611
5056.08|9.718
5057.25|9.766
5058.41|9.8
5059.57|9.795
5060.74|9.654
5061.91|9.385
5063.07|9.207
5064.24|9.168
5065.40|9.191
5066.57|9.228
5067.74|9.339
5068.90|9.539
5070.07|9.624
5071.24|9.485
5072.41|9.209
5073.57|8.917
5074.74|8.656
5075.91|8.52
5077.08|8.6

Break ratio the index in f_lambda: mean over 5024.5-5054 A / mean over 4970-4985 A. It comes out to 0.94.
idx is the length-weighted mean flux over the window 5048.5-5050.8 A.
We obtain 9.45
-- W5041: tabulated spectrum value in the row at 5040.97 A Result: 8.171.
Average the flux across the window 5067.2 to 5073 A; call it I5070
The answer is 9.45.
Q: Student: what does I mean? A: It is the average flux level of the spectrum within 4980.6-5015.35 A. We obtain 9.37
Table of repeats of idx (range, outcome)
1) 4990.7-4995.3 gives 9.72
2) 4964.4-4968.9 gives 10.5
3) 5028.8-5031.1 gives 9.82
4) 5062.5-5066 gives 9.19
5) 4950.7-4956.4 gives 10.5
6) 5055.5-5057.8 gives 9.73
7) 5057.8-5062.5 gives 9.67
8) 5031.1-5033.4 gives 10.1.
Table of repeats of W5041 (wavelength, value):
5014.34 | 9.162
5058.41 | 9.8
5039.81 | 8.529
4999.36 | 9.482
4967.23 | 10.51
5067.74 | 9.339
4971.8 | 10.55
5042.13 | 8.07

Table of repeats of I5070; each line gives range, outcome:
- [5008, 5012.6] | 9.48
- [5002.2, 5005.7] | 9.13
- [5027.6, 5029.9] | 9.82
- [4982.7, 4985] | 8.66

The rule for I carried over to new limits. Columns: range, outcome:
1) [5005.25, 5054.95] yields 9.36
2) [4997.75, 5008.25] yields 9.24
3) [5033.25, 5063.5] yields 9.32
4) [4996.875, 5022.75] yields 9.28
